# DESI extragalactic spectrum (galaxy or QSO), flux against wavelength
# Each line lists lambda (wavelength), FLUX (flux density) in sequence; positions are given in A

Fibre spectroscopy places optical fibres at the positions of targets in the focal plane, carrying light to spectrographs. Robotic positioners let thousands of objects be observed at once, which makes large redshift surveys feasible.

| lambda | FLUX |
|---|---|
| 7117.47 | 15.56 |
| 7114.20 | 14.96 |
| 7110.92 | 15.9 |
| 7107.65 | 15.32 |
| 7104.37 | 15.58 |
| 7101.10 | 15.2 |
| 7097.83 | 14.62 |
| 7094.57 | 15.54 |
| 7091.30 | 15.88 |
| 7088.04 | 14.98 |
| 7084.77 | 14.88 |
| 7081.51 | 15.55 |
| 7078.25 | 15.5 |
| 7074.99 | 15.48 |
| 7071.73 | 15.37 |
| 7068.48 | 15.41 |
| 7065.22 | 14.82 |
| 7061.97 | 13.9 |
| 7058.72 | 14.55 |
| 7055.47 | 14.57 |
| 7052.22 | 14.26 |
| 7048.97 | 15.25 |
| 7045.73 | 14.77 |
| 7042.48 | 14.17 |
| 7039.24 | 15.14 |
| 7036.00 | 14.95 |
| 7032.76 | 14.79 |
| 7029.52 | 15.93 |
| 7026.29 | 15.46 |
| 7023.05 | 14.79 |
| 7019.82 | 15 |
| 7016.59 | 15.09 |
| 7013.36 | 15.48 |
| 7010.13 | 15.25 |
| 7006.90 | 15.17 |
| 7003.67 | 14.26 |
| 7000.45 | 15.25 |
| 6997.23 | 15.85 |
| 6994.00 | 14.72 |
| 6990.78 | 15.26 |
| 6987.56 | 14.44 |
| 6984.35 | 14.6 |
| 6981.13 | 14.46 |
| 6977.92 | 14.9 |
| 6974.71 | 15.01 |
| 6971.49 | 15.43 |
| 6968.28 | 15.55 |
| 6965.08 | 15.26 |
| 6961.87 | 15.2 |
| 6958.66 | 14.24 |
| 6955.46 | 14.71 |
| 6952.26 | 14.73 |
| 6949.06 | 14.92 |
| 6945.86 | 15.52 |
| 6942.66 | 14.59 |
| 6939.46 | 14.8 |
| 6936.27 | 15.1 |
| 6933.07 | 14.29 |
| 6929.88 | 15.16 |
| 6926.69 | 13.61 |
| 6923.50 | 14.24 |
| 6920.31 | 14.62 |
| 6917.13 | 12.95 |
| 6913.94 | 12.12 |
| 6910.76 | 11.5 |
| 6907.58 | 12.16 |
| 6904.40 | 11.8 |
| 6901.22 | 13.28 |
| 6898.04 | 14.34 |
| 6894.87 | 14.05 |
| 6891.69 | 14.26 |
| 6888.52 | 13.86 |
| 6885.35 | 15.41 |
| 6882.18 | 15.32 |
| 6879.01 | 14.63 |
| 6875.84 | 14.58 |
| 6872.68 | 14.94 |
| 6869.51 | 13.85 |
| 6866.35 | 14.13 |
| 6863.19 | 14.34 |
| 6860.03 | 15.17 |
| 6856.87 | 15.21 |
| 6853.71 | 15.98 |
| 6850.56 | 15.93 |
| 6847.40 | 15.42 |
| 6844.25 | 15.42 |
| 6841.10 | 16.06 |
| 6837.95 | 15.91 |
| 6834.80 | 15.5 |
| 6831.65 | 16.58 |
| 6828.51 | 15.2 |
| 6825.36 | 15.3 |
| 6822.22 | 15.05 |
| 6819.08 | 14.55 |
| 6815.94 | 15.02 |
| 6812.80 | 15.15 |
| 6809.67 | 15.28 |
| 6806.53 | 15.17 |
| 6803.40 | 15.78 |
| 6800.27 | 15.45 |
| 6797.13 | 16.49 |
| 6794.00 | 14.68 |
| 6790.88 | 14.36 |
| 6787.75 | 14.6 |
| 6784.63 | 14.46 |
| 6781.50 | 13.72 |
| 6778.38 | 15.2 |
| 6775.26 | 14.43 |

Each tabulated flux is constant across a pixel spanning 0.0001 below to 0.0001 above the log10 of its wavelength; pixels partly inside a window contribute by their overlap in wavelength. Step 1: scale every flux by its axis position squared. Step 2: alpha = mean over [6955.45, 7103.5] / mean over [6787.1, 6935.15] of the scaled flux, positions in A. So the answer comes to 1.08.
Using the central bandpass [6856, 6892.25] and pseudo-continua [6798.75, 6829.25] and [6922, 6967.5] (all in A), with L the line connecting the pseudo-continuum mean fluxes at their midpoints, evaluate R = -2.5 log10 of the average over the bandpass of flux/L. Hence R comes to 0.03 mag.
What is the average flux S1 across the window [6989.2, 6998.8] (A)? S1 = 15.3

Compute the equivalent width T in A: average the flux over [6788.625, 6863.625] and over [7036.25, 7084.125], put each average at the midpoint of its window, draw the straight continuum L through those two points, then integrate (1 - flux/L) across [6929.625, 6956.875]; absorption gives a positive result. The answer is 0.5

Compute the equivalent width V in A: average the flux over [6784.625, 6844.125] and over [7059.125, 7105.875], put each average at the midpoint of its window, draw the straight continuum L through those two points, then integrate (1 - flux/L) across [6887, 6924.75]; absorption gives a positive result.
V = 5.0 A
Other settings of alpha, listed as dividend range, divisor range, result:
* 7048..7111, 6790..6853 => 1.05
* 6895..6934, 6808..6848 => 0.89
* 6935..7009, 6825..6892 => 1.02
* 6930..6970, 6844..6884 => 1.02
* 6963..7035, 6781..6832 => 1.06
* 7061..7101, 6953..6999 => 1.05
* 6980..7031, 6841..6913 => 1.09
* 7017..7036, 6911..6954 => 1.09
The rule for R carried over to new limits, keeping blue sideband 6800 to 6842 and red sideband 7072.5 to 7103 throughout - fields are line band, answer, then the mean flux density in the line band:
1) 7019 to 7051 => 0.02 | 15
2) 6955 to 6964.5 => 0.04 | 14.8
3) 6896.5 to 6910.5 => 0.20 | 12.8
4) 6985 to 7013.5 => 0.02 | 15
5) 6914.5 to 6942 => 0.08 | 14.3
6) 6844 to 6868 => 0.02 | 15.2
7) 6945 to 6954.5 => 0.03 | 15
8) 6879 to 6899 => 0.06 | 14.6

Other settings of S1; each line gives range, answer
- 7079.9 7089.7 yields 15.1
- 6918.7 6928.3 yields 14.2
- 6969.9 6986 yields 14.9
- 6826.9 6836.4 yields 15.7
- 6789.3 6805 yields 15.4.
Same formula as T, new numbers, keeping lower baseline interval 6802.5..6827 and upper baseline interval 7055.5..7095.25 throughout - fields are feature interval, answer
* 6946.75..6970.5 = 0.25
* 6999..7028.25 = 0.07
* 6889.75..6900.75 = 0.75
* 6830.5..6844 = -0.71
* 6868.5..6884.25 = 0.44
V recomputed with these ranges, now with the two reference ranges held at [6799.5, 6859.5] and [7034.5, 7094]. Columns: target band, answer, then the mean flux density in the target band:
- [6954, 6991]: 0.6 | 14.9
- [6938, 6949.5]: 0.2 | 15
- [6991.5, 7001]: -0.1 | 15.3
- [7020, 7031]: -0.2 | 15.3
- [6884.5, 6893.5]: 0.5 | 14.4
